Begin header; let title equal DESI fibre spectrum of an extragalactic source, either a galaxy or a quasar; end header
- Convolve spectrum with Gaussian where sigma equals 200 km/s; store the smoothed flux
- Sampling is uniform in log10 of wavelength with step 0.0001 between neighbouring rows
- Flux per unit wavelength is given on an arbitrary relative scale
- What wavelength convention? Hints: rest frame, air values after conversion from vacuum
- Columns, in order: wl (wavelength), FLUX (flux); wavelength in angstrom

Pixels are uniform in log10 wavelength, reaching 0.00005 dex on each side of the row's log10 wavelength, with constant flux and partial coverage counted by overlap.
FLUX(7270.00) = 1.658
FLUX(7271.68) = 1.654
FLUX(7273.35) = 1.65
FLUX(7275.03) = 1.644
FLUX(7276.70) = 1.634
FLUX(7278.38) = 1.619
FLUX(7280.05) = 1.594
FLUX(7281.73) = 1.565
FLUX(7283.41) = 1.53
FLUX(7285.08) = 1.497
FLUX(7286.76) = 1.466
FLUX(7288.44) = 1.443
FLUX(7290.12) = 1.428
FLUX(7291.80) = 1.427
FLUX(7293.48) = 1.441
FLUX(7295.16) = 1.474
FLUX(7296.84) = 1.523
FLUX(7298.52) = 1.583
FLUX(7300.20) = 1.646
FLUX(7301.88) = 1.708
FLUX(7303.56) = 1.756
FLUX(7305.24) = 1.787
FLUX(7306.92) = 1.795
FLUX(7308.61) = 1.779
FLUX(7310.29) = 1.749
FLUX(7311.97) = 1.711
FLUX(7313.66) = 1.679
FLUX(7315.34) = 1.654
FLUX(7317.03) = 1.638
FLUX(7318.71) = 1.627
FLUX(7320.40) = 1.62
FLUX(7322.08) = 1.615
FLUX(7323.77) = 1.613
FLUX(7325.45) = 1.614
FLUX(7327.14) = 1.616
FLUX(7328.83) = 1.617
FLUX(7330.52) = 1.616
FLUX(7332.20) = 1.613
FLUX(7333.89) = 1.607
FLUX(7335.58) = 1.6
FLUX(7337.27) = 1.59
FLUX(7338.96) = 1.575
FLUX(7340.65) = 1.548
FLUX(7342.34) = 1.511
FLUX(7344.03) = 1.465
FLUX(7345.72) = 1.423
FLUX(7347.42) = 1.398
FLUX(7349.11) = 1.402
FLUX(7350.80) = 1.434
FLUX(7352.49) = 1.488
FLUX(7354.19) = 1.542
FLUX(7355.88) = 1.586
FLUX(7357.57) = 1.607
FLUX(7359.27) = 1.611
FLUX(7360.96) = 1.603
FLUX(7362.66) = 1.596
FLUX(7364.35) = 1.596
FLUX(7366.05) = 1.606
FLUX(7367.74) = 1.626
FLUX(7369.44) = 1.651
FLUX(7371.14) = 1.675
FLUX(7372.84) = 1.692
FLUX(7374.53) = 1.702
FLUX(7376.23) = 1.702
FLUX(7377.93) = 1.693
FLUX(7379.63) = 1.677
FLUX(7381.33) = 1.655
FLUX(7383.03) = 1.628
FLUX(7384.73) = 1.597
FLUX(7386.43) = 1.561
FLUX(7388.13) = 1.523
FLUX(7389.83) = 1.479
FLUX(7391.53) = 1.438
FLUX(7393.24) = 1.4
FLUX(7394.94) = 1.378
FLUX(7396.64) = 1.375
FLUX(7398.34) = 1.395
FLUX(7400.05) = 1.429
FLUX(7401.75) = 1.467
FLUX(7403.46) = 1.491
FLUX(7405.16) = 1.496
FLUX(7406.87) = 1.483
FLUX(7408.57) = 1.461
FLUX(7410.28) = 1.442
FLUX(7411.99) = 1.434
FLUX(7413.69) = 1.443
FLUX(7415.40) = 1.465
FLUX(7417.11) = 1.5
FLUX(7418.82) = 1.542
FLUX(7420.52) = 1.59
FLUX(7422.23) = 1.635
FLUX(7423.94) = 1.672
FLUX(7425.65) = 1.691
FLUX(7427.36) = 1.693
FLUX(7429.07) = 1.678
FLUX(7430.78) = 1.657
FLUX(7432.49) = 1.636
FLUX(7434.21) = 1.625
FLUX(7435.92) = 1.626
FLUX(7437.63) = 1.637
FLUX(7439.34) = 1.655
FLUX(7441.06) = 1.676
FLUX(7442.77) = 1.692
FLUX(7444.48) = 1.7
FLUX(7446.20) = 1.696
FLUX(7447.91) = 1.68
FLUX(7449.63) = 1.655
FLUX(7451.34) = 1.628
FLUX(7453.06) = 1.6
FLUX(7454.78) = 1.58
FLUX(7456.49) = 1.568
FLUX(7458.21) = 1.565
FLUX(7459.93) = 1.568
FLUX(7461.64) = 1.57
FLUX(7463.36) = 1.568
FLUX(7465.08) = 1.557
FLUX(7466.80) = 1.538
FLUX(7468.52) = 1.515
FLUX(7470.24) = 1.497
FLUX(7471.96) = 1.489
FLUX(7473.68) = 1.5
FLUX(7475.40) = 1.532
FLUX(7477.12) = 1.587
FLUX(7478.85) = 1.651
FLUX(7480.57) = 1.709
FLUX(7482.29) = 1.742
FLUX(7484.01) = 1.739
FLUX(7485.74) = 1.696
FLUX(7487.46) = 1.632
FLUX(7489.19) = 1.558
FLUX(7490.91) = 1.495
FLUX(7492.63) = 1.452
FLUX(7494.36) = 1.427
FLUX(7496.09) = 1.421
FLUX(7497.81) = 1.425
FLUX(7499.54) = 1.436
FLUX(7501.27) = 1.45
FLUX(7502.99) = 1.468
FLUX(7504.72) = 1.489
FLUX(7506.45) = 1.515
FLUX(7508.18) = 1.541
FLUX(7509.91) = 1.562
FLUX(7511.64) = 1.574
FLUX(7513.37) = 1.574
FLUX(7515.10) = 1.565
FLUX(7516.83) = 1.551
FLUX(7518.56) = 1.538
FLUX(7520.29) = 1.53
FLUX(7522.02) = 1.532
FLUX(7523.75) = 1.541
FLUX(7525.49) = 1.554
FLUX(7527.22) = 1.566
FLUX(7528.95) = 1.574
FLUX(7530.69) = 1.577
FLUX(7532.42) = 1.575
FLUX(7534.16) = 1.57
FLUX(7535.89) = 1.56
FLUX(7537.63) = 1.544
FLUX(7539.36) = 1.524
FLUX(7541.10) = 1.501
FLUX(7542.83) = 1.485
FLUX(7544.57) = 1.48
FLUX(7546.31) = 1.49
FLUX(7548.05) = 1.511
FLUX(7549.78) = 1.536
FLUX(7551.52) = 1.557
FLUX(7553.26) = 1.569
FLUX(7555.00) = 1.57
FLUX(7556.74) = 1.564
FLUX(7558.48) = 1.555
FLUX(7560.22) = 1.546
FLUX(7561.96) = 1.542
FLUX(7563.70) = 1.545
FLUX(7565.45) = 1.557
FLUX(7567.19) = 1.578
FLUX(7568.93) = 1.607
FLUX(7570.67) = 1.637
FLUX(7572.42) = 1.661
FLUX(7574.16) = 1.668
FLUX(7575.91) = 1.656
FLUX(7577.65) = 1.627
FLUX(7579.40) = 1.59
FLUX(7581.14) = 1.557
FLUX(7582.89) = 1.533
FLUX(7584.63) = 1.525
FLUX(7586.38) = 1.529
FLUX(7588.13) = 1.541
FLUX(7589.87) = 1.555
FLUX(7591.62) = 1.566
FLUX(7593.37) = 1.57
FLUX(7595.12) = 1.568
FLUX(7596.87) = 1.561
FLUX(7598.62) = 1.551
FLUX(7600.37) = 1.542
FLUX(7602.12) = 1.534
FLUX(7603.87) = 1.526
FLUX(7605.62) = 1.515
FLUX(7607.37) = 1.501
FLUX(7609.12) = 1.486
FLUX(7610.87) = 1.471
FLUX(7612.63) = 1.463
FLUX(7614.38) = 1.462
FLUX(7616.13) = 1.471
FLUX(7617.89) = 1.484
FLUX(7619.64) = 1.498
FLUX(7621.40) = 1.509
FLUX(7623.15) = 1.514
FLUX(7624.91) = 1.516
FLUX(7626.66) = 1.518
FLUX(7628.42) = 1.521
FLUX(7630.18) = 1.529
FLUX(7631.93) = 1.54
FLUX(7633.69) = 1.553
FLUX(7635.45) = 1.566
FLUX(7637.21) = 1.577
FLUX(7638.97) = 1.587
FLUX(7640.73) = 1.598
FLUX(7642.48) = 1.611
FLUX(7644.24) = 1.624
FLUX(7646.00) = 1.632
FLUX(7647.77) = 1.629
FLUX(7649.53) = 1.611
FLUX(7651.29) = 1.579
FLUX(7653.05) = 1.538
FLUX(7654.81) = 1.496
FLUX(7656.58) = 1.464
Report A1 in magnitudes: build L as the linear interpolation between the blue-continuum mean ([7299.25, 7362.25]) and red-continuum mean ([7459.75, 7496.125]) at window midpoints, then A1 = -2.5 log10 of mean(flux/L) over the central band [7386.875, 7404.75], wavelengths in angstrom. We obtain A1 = 0.11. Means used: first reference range 1.61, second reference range 1.57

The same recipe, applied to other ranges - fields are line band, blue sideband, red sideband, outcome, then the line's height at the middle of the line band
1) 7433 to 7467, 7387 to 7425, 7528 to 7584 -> -0.080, 1.51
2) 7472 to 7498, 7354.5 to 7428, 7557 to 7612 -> -0.009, 1.56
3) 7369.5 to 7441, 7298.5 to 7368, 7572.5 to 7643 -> 0.018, 1.59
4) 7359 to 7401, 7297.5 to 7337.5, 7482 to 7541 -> 0.035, 1.62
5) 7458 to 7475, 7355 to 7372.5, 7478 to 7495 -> 0.054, 1.61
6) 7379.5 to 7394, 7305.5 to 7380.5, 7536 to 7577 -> 0.038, 1.6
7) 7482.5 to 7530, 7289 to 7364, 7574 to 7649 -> 0.018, 1.56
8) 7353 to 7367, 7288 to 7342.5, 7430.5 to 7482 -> 0.014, 1.61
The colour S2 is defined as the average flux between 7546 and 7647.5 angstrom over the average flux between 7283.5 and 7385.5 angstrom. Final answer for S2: 0.97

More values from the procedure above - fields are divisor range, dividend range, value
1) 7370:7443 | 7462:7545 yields 0.99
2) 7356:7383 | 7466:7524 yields 0.94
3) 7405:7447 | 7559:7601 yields 0.99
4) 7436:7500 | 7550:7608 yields 0.99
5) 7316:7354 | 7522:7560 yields 0.99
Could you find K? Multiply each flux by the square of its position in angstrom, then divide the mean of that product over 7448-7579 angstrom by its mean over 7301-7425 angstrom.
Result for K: 1.0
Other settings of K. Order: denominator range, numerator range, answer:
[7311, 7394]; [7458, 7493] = 1.03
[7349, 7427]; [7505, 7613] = 1.05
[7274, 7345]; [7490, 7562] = 1.01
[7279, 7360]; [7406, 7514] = 1.03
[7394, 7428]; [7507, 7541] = 1.07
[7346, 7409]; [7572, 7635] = 1.06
